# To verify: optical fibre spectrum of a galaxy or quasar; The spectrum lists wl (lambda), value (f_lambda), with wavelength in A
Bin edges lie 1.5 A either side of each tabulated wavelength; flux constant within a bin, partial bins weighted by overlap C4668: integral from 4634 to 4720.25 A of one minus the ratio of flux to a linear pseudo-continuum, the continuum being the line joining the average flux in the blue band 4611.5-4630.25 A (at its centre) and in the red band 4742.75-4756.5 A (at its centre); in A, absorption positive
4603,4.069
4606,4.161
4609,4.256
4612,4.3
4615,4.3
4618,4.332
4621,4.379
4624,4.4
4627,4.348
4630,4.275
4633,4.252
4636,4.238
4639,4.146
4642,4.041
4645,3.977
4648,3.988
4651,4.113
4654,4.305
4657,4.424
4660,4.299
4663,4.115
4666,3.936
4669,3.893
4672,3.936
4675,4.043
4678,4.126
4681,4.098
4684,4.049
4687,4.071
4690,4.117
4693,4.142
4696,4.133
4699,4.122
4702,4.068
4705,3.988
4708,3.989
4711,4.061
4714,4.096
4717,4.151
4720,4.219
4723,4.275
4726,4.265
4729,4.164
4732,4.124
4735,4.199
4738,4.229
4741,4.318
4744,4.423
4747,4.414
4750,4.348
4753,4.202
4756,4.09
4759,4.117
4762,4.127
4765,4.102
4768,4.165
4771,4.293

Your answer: 4.5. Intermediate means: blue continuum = 4.34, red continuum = 4.31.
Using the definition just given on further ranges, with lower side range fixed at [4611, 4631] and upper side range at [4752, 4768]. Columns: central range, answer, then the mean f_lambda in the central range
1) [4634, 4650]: 0.8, 4.08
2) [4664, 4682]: 1.1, 4.01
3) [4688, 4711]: 0.8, 4.08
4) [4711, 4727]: 0.0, 4.19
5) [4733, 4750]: -0.6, 4.31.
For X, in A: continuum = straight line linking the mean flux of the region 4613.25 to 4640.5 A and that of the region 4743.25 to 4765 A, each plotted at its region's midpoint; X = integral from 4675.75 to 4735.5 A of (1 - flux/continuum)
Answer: 1.9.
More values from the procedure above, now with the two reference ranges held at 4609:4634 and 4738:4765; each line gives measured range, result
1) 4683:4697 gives 0.6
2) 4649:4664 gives 0.2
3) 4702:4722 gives 0.8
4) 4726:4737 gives 0.2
